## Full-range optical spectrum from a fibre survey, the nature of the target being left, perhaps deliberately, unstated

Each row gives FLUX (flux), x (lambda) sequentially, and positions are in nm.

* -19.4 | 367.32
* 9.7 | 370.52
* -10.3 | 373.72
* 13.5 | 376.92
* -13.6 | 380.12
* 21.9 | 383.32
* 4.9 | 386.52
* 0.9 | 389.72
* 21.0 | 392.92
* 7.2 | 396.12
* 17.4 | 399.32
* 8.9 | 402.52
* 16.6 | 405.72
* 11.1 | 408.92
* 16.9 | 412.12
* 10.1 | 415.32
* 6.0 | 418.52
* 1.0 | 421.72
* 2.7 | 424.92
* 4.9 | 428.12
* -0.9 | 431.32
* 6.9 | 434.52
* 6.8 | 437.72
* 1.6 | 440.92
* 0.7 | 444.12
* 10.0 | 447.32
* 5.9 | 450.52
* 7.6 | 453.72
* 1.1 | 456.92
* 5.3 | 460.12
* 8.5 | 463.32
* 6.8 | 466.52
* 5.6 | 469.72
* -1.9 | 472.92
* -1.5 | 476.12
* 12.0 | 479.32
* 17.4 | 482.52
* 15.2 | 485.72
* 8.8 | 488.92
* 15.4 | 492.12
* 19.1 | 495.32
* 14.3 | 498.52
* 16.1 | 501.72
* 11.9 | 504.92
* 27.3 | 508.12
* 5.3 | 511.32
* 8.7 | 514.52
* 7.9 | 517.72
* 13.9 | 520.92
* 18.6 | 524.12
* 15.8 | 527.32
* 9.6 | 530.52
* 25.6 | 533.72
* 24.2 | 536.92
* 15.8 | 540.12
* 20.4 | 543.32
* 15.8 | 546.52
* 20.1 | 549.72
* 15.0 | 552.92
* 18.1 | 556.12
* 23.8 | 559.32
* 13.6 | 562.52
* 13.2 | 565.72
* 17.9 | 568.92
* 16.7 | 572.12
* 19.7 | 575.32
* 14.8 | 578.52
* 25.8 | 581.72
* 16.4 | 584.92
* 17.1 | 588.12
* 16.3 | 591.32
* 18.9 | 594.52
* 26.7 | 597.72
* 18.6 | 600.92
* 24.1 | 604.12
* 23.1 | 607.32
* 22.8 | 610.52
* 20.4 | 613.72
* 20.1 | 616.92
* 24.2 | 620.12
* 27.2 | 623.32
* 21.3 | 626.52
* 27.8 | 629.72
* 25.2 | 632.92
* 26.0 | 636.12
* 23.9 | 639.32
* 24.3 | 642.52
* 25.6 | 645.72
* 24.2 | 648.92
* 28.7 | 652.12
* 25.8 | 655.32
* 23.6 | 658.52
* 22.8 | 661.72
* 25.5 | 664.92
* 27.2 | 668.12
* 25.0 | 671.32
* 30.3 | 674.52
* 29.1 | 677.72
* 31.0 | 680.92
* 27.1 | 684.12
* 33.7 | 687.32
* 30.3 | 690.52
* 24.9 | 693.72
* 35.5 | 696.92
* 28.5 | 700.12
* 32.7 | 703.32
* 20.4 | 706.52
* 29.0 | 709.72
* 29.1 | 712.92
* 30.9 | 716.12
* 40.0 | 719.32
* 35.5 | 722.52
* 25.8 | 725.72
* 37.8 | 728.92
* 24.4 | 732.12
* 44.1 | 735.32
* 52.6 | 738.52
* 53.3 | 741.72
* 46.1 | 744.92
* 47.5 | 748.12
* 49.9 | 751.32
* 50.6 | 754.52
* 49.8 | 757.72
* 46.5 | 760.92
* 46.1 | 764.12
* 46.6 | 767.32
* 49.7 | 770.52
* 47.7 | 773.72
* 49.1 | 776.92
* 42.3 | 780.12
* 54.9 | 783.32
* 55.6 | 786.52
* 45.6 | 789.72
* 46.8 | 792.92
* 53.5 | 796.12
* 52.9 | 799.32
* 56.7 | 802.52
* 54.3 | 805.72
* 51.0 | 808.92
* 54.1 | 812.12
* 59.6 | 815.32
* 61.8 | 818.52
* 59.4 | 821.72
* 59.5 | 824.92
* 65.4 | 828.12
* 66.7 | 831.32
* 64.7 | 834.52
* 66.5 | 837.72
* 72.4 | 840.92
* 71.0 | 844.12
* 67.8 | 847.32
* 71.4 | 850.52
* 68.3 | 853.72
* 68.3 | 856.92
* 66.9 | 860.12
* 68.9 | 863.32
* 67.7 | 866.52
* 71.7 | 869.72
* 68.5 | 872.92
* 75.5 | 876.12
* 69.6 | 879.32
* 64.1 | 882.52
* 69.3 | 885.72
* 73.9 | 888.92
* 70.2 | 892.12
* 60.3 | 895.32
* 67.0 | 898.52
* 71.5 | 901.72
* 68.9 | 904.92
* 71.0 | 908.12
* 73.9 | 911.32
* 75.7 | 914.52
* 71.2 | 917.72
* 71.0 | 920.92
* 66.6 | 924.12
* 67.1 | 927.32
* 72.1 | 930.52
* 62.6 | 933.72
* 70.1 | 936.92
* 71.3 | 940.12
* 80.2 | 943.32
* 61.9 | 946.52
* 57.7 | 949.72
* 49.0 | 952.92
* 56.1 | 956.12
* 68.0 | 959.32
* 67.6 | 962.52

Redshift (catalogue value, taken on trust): 0.842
